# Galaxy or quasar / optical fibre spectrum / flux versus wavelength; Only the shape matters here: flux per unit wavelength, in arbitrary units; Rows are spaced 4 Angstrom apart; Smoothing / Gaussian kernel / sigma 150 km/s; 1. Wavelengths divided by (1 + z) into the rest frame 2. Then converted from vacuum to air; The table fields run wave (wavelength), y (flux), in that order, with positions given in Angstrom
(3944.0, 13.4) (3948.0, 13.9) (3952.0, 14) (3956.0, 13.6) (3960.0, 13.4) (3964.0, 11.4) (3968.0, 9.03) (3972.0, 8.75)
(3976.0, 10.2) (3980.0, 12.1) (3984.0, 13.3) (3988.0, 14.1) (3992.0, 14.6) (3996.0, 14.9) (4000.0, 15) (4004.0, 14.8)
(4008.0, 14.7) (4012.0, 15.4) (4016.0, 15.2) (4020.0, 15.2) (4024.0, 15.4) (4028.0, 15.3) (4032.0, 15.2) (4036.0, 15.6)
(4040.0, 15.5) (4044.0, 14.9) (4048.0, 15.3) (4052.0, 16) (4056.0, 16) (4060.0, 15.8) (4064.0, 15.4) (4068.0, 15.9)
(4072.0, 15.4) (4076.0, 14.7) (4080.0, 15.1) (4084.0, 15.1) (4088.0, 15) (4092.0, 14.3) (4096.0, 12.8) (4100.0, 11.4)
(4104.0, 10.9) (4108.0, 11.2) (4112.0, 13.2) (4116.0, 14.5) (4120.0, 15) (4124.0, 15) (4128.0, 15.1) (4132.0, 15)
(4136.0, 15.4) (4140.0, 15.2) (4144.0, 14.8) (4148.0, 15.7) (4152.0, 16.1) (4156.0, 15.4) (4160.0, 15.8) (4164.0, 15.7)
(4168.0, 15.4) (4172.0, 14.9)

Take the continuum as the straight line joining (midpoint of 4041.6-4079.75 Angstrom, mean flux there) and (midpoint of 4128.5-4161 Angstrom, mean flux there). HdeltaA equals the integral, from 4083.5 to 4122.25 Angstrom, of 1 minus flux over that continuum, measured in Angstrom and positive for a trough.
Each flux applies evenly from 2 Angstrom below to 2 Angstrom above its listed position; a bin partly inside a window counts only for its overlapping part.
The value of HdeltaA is 5.40 Angstrom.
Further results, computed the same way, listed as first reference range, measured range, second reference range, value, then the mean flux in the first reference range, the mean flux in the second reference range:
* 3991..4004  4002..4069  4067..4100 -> -3.04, 14.8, 14.5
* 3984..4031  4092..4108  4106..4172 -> 3.16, 14.9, 14.9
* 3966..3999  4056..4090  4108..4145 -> -4.05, 12.2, 14.6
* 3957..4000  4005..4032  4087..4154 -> -4.91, 12.3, 14.1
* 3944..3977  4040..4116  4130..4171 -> -1.82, 11.9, 15.4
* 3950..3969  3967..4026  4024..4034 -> 1.84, 12.5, 15.3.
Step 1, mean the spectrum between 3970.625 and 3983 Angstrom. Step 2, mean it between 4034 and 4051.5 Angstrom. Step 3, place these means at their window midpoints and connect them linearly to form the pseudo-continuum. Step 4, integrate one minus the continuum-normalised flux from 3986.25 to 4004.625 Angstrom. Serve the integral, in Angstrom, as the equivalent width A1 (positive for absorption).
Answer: -4.1 Angstrom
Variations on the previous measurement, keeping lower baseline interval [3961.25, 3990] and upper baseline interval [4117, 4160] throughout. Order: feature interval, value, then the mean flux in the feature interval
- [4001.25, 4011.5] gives -2.4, 14.9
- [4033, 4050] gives -3.2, 15.3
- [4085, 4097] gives -0.1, 14.2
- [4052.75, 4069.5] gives -3.0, 15.8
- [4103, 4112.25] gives 1.9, 11.6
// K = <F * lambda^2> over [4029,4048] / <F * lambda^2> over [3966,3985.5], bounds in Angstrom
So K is 1.49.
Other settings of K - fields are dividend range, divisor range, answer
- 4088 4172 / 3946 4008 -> 1.20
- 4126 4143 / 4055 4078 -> 1.01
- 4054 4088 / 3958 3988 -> 1.42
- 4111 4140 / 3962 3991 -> 1.40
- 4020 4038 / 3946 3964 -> 1.18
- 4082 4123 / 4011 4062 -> 0.89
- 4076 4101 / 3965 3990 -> 1.32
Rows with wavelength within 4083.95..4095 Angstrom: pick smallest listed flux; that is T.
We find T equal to 14.3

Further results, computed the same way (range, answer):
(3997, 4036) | 14.7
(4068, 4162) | 10.9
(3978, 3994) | 12.1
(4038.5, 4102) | 11.4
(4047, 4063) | 15.3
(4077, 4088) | 15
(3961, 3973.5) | 8.75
